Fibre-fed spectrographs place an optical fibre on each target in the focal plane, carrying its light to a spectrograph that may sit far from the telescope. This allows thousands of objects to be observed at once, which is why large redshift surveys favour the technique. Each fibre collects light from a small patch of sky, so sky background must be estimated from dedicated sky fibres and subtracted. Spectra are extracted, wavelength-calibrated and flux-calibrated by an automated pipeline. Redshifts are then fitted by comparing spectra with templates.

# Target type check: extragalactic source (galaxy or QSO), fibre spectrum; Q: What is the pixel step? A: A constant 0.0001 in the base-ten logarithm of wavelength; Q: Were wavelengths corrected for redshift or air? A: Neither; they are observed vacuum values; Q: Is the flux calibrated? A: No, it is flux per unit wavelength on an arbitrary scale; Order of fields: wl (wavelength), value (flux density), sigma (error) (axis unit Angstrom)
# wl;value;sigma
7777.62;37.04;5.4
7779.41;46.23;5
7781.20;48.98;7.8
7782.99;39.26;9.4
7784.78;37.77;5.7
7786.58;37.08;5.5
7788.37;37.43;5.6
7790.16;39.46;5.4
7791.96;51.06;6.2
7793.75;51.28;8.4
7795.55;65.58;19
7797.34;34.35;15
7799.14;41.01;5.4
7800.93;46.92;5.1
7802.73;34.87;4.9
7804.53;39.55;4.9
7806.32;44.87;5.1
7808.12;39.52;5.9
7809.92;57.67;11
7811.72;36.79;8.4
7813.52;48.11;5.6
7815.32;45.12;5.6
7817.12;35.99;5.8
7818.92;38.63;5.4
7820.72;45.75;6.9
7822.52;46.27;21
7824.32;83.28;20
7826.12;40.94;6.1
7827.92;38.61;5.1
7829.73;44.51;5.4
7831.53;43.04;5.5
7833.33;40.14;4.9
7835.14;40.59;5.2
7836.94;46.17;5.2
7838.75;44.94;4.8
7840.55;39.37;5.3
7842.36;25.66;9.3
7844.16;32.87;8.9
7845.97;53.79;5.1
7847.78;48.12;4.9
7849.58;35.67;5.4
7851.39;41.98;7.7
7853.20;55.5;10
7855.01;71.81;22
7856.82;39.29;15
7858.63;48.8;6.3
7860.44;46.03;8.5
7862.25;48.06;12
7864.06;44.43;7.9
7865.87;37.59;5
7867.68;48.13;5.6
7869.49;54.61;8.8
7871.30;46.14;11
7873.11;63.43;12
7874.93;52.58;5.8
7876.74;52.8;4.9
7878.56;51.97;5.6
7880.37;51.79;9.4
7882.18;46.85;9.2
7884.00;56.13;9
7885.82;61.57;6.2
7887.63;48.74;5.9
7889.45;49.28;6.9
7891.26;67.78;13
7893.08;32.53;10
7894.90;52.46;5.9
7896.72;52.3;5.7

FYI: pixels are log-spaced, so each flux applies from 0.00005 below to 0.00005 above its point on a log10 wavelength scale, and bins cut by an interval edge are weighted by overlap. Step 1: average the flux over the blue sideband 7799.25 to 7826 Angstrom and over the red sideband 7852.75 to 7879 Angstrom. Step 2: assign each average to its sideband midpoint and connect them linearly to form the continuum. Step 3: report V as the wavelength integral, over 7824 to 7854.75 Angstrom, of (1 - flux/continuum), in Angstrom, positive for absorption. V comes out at 2.5 Angstrom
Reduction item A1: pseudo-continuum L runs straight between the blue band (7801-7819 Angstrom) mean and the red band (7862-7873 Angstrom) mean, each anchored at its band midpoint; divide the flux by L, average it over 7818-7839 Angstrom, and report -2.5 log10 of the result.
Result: -0.05 mag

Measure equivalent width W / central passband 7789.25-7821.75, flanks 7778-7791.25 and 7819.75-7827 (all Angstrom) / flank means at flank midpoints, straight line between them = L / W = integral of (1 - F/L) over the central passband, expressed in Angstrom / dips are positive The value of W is 2.3 Angstrom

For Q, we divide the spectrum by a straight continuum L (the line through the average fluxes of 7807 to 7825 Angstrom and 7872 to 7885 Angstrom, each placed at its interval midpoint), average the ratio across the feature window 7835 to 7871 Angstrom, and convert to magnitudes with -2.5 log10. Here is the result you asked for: 0.129 mag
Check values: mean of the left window 47.2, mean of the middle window 45.3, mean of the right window 53.6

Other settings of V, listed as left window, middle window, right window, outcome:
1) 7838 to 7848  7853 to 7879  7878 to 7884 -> -2.2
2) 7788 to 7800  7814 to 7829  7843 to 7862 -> -0.1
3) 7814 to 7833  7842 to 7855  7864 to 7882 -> 1.0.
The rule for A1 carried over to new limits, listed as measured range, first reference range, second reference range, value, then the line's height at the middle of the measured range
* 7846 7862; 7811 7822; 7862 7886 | -0.02 mag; 47.8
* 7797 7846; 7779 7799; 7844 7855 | 0.07 mag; 46.1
